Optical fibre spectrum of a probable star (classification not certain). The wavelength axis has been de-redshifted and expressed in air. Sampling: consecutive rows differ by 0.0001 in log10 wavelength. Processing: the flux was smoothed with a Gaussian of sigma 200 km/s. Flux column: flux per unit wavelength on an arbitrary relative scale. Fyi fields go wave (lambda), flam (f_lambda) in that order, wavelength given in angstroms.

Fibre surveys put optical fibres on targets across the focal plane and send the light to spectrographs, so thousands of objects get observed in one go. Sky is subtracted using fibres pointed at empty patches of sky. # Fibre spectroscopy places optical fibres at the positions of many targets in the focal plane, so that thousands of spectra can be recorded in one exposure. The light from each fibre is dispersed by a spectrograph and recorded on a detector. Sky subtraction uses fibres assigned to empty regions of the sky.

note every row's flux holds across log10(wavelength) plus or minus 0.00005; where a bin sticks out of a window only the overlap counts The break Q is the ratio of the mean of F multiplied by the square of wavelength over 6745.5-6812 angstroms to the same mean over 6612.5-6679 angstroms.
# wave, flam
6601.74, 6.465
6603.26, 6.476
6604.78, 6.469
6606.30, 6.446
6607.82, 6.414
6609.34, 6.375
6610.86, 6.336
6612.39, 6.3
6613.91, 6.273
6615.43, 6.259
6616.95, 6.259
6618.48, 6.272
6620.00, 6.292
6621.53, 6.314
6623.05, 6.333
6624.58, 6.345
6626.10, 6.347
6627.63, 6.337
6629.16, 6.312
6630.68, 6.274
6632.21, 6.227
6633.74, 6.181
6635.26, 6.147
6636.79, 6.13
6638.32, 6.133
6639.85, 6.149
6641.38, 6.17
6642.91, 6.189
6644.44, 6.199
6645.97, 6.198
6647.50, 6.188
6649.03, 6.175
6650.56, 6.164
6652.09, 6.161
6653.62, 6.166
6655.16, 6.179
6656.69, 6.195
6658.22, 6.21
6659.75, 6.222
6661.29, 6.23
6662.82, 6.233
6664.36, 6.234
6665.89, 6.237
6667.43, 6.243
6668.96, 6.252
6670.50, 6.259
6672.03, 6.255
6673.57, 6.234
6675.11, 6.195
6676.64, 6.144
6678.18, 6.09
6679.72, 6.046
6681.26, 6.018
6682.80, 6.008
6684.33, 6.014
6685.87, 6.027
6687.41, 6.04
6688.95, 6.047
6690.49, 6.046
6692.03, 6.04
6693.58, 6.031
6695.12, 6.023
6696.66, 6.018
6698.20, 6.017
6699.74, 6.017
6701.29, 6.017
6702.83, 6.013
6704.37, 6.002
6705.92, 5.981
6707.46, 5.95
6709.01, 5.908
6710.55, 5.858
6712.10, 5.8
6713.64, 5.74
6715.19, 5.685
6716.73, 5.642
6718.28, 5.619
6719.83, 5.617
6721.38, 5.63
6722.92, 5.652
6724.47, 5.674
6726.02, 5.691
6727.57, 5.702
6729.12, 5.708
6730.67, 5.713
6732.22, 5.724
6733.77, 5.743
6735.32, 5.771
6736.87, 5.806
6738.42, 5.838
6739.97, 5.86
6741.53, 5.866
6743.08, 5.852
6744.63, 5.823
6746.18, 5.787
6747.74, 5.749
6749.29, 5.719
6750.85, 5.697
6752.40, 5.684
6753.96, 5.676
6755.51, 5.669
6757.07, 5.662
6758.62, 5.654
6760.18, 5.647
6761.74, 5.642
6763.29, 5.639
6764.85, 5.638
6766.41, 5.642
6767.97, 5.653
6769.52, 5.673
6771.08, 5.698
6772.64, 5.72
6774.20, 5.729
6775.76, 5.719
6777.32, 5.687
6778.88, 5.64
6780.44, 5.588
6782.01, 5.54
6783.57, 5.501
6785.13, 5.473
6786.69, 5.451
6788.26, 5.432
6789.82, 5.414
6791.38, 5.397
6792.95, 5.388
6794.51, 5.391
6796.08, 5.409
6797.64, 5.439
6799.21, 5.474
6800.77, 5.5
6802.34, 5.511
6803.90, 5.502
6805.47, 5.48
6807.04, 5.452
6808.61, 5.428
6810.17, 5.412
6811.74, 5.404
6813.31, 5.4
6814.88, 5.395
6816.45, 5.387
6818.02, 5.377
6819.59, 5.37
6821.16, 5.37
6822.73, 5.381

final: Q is 0.93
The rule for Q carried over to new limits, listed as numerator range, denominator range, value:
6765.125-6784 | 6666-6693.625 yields 0.95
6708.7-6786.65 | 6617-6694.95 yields 0.95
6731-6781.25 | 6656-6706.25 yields 0.96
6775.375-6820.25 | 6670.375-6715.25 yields 0.94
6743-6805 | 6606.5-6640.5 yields 0.93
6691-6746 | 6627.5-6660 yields 0.96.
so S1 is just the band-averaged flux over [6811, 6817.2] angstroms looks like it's 5.39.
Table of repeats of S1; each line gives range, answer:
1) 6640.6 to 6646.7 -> 6.19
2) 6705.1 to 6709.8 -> 5.94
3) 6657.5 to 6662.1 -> 6.22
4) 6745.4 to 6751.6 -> 5.73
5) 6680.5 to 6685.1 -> 6.02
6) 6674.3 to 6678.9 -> 6.15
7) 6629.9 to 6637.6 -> 6.2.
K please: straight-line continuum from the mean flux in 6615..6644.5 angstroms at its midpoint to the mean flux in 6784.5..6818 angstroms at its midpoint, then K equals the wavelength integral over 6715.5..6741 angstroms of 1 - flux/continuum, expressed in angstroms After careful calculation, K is 0.3 angstroms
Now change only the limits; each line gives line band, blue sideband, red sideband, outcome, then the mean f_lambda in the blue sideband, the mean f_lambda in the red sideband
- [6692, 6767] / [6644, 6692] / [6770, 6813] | 0.65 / 6.16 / 5.51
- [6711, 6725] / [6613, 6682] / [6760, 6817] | 0.46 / 6.22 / 5.53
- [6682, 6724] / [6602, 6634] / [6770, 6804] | 0.17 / 6.33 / 5.53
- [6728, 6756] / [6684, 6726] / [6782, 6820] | -0.23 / 5.89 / 5.44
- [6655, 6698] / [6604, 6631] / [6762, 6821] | -0.55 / 6.33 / 5.51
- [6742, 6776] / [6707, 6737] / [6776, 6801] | -0.65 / 5.73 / 5.49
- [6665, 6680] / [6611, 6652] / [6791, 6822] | -0.38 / 6.24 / 5.42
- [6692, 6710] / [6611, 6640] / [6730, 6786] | -0.18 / 6.26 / 5.7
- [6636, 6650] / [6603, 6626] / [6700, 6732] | 0.03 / 6.34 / 5.78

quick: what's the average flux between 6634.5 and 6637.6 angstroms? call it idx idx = 6.14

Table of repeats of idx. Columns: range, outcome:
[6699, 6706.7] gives 6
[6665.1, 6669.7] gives 6.25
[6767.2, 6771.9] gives 5.68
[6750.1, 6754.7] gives 5.69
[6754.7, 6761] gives 5.66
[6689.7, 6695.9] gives 6.03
